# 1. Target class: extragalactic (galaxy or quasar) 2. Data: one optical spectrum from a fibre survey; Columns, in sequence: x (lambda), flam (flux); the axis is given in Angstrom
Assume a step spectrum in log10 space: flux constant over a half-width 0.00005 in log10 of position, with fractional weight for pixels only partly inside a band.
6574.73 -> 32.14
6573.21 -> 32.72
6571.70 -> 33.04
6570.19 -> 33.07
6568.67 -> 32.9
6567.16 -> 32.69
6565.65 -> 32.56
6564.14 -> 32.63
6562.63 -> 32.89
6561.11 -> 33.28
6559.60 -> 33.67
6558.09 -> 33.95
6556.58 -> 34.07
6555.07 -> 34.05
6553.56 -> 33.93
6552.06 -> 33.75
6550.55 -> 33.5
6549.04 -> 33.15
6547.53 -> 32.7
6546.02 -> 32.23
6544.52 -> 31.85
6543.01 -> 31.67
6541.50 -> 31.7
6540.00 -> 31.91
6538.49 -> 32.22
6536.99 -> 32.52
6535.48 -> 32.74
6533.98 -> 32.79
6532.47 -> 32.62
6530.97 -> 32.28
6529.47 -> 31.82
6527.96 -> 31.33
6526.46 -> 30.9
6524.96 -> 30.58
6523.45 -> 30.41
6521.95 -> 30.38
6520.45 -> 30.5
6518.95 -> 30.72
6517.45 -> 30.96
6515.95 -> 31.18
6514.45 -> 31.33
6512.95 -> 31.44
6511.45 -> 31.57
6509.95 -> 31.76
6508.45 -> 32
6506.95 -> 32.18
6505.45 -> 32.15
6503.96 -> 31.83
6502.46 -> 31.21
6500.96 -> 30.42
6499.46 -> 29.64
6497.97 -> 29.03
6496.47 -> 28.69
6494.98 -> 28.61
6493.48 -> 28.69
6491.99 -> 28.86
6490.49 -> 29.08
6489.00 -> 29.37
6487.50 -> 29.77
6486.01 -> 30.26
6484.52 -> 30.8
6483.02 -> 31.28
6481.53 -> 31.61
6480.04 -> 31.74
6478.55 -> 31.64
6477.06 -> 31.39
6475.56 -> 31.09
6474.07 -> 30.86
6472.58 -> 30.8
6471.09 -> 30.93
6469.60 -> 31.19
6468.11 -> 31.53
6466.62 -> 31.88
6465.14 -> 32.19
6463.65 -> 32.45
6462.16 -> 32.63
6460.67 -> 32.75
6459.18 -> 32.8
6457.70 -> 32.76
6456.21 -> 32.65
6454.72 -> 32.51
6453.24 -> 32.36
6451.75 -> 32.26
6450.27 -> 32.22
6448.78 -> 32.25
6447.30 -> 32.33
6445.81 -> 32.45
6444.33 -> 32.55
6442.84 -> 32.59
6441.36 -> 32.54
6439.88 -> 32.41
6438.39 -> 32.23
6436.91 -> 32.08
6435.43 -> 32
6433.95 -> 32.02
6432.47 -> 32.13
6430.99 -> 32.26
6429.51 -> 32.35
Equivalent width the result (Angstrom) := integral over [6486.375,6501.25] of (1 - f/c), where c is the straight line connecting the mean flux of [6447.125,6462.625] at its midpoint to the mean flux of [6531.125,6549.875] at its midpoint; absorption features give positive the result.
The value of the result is 1.48 Angstrom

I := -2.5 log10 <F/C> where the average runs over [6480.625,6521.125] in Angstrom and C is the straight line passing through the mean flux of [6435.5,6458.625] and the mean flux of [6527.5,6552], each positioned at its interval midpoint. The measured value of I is 0.06 mag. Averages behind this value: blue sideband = 32.4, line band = 30.6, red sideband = 32.4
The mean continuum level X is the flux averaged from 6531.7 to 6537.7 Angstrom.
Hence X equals 32.7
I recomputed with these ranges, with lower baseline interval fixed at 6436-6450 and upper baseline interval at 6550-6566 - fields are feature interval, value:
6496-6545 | 0.06 mag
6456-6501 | 0.06 mag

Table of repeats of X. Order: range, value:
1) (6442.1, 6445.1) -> 32.6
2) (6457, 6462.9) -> 32.7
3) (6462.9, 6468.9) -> 32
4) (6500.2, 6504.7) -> 31.1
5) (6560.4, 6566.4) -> 32.8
